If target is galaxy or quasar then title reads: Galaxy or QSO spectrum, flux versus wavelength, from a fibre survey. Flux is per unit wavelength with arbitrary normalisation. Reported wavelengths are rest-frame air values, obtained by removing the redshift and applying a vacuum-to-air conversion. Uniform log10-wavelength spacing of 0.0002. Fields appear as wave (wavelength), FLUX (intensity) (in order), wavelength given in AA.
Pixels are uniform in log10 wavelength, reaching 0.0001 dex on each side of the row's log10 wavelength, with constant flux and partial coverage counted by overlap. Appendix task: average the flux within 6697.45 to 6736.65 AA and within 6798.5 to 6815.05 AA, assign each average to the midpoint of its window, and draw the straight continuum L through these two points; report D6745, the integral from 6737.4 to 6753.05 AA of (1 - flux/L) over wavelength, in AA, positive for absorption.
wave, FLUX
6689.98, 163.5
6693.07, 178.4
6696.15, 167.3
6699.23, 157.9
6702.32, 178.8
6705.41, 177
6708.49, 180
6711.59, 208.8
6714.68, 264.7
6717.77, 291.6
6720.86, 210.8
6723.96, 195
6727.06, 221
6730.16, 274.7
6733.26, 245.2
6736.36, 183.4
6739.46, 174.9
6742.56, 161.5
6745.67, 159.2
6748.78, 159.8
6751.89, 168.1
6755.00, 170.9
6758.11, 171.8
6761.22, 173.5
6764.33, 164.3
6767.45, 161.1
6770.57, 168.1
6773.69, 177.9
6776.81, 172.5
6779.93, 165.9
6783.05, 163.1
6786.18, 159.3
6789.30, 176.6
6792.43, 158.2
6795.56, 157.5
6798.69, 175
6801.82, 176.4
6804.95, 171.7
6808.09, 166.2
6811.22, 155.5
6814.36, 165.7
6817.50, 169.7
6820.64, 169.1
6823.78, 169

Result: 2.8 AA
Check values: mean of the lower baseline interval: 215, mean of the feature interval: 165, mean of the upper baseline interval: 168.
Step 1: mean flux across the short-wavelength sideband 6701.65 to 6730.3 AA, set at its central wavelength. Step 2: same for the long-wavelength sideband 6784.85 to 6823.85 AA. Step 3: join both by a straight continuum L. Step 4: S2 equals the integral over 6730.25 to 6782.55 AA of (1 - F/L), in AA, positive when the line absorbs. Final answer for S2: 5.1 AA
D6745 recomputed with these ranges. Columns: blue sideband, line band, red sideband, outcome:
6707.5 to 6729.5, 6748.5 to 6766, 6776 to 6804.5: 2.4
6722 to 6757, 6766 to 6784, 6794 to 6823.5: 1.1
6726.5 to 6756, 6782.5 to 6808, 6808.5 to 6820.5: 0.6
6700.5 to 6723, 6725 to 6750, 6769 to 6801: 0.1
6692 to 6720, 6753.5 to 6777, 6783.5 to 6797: 0.6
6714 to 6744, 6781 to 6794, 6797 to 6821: 1.3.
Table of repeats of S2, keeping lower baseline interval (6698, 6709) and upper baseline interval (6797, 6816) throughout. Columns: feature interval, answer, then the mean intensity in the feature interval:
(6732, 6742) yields -1.41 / 196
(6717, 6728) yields -3.40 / 226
